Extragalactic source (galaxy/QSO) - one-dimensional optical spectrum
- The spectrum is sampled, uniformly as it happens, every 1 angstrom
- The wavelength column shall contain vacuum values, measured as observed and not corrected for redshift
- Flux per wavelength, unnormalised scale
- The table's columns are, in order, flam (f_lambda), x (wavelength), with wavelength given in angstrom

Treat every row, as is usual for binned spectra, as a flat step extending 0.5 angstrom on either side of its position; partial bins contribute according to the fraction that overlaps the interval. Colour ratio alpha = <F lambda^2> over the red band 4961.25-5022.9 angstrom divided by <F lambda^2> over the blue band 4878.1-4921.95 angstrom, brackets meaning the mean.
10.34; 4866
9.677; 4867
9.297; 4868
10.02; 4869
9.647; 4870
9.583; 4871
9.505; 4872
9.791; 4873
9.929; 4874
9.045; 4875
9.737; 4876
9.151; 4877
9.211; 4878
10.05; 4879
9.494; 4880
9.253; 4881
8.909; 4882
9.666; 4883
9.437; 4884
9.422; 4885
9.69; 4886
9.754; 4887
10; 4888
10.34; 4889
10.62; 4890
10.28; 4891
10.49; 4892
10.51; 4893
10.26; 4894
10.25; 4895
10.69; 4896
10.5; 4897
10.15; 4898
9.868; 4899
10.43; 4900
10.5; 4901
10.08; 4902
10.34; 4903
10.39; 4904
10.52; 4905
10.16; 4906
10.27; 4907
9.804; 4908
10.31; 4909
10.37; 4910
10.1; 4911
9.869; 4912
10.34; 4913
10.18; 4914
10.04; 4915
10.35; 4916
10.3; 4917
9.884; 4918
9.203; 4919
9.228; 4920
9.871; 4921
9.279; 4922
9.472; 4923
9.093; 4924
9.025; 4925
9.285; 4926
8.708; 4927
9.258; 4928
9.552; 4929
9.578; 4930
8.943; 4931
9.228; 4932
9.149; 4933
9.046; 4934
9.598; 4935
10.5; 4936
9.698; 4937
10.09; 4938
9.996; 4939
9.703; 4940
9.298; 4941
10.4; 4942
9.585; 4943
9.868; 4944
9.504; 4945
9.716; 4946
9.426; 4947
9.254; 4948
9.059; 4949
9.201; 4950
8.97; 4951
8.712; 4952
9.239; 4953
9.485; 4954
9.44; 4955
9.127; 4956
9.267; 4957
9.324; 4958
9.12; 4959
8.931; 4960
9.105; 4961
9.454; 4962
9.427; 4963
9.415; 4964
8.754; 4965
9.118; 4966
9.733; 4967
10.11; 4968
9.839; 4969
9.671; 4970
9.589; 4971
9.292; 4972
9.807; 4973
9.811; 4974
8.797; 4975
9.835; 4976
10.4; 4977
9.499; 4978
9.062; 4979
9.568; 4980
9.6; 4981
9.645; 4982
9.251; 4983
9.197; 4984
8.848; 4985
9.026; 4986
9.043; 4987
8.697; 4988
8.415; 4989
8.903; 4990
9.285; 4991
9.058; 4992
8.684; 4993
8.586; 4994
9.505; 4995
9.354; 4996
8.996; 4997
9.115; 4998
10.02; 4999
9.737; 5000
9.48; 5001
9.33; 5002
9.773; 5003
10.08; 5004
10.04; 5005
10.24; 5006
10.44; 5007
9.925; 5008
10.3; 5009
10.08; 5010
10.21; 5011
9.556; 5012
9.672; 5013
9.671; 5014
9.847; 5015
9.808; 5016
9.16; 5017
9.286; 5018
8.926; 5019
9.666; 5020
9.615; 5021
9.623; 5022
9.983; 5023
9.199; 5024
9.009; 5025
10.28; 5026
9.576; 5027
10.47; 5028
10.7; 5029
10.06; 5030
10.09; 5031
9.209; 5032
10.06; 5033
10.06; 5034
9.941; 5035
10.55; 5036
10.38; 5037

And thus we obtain 1.0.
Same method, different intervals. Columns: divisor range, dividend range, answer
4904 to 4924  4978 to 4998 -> 0.94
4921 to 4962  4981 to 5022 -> 1.03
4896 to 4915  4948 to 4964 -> 0.92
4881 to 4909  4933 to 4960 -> 0.96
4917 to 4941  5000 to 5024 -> 1.07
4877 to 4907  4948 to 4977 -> 0.96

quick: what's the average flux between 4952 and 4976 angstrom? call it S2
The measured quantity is 9.38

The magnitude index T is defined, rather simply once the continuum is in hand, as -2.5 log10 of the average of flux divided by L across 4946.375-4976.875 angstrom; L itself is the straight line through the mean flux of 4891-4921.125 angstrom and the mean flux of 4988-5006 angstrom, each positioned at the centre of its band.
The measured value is 0.03 mag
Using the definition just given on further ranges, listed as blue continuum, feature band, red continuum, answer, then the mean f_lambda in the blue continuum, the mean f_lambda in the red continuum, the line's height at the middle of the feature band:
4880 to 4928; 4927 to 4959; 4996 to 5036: 0.05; 9.93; 9.78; 9.88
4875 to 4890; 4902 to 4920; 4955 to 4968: -0.07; 9.6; 9.27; 9.48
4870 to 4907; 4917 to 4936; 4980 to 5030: 0.05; 9.94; 9.53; 9.81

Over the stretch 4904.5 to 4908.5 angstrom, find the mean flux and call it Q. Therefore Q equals 10.2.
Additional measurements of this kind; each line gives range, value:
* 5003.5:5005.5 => 10.1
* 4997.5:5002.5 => 9.54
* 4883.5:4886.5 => 9.52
